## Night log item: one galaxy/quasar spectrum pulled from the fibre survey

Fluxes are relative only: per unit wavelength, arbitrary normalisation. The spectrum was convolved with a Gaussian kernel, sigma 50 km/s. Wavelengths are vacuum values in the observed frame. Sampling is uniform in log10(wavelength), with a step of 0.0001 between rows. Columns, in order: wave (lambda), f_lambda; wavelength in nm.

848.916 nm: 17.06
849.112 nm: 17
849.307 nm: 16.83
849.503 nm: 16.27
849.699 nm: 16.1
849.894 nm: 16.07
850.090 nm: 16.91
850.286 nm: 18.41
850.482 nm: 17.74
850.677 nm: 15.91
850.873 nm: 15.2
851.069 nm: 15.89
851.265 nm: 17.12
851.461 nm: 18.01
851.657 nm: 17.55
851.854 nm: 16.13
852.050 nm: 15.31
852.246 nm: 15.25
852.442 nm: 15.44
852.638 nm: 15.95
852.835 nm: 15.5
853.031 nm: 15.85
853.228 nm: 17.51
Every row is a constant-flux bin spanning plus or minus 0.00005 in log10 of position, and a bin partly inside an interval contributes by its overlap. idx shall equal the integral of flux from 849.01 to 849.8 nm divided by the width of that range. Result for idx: 16.5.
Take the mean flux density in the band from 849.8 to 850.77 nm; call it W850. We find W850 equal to 17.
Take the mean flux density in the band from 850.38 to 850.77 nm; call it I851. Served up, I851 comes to 16.9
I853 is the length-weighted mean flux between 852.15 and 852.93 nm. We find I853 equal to 15.5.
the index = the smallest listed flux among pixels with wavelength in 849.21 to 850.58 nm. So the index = 16.07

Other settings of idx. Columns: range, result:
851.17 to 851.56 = 17.6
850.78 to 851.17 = 15.6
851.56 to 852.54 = 15.9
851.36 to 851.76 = 17.7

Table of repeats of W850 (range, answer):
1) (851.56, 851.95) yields 16.8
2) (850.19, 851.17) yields 16.6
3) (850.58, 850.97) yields 15.6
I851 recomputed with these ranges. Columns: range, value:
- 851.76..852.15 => 15.7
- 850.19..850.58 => 18.1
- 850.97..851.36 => 16.5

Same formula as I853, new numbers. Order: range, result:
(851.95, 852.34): 15.3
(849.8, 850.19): 16.5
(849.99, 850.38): 17.6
